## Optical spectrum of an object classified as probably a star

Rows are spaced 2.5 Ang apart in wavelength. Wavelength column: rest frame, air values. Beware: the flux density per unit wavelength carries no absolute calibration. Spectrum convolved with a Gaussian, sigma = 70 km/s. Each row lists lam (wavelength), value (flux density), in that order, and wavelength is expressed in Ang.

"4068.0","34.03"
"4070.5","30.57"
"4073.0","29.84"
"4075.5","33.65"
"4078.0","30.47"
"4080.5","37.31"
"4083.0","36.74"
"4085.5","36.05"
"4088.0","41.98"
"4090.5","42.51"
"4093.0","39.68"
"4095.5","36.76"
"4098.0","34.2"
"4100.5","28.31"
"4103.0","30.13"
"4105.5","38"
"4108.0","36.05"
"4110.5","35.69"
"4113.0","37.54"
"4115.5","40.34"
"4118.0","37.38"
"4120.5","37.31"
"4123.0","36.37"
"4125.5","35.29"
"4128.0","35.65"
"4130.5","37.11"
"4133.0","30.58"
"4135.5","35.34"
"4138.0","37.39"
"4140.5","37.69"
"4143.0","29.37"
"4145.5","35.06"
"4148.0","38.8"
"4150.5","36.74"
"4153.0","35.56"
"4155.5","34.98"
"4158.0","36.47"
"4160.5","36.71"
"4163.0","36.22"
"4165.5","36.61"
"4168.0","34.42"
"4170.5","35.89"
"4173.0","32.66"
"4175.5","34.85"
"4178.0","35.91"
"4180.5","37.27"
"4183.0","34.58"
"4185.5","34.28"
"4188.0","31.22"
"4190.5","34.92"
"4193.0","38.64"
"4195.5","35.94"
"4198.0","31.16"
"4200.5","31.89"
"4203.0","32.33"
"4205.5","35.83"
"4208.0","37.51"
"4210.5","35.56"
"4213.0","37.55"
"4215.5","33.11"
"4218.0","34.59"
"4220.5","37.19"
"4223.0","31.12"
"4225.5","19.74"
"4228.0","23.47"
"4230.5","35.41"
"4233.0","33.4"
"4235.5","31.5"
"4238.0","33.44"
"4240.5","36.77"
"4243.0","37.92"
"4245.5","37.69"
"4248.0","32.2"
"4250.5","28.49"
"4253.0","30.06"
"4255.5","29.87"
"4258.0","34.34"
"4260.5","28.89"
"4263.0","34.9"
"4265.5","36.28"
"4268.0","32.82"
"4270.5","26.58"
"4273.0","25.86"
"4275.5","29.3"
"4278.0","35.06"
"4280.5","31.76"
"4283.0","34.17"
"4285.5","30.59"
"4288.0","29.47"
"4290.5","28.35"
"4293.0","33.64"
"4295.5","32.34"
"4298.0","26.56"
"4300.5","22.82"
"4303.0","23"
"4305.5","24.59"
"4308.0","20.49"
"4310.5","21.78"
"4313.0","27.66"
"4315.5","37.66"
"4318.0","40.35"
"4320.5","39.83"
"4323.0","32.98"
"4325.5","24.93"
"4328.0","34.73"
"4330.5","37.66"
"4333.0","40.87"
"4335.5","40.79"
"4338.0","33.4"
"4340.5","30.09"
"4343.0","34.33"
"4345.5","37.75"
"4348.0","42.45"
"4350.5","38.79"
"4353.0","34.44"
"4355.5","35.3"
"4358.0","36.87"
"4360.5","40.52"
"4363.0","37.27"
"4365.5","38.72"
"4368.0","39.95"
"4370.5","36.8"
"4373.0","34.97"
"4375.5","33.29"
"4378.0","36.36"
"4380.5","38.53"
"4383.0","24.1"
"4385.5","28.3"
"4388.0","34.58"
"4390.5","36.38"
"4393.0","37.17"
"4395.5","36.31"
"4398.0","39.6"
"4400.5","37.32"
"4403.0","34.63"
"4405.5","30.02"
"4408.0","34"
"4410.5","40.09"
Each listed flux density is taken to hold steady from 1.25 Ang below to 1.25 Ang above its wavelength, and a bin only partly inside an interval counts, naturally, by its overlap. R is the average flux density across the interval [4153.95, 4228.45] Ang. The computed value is 34.2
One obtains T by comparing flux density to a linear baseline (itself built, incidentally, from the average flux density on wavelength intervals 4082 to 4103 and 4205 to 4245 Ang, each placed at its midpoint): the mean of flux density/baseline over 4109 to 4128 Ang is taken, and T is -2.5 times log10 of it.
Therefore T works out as -0.03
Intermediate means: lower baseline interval 36.6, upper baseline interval 33.4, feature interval 37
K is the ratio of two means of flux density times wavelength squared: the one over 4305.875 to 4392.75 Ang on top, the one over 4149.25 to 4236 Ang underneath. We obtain 1.09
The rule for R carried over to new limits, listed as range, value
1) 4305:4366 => 34.6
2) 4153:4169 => 35.9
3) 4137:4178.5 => 35.6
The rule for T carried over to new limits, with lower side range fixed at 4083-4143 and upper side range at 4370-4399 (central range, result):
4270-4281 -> 0.183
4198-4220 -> 0.031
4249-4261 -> 0.163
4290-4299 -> 0.155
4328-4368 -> -0.074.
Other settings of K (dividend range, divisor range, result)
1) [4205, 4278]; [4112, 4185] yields 0.95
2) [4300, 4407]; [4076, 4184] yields 1.06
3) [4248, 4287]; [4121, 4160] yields 0.93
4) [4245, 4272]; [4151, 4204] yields 0.95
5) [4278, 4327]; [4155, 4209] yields 0.90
